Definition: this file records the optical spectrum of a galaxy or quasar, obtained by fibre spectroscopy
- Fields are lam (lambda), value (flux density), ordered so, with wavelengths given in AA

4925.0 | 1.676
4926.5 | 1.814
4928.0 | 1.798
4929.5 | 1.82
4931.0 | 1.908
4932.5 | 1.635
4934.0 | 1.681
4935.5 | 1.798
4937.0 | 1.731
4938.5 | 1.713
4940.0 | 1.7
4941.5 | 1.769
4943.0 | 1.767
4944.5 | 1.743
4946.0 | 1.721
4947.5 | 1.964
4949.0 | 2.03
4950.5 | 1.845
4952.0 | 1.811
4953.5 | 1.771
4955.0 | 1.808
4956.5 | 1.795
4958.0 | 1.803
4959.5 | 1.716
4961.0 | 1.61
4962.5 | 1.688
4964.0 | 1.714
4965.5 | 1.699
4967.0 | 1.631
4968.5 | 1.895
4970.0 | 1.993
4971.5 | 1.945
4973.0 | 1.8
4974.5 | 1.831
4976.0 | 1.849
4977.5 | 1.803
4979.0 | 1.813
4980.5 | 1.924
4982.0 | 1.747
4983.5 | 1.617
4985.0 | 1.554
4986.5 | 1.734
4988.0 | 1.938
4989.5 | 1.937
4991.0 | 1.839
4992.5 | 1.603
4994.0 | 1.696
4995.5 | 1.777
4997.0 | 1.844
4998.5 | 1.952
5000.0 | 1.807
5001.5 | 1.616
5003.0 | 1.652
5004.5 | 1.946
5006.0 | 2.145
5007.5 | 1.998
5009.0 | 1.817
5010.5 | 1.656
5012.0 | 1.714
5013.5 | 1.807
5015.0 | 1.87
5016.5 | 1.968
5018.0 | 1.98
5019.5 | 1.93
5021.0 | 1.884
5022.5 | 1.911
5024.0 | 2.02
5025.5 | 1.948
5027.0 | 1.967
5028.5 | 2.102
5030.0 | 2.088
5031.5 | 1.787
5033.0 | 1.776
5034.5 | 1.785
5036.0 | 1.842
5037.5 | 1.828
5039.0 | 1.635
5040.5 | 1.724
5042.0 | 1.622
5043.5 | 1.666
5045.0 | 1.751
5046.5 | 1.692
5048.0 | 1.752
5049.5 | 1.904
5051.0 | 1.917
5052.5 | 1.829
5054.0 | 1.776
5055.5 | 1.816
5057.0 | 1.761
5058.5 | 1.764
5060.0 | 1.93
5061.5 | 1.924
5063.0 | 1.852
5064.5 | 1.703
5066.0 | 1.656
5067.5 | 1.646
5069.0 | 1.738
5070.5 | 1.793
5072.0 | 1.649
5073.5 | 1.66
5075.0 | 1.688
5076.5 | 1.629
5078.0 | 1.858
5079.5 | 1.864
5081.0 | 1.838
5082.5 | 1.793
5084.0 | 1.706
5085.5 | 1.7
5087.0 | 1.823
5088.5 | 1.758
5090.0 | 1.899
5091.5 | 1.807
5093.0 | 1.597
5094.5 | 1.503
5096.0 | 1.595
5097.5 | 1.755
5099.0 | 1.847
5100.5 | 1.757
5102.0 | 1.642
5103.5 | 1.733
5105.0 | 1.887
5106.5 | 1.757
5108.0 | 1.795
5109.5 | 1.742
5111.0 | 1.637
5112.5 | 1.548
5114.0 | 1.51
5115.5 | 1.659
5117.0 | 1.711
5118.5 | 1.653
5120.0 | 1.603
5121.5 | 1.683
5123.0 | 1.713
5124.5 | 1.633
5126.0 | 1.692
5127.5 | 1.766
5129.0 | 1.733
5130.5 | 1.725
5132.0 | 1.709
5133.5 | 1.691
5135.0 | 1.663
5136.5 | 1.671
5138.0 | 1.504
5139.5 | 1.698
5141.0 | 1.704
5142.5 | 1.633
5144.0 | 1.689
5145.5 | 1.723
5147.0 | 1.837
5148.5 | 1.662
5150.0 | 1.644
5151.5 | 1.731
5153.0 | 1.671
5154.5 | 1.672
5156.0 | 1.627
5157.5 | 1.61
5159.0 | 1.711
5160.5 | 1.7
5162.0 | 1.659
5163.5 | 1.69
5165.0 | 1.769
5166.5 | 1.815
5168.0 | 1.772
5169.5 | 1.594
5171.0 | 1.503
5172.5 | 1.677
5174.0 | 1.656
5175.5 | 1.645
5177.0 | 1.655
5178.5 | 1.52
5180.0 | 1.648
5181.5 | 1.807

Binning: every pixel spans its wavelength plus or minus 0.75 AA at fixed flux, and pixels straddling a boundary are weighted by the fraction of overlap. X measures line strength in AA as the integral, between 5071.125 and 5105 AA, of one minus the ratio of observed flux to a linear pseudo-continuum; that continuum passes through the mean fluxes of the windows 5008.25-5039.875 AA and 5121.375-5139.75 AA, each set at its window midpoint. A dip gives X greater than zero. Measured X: 0.4 AA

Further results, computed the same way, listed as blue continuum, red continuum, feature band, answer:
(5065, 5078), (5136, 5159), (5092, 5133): -0.17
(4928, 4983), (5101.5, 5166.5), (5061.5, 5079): -0.03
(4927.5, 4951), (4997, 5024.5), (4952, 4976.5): 0.43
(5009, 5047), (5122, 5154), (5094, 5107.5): 0.12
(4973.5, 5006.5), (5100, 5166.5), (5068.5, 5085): -0.14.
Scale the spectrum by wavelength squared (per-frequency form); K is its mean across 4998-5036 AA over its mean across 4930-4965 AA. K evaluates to 1.09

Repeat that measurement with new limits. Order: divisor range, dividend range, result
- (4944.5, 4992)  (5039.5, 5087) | 1.02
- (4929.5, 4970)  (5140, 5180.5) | 1.03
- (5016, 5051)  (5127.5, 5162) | 0.95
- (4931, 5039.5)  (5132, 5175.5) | 0.99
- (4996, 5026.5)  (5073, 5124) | 0.95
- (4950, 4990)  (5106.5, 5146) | 1.00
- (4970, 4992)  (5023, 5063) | 1.04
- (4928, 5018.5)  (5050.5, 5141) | 1.01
